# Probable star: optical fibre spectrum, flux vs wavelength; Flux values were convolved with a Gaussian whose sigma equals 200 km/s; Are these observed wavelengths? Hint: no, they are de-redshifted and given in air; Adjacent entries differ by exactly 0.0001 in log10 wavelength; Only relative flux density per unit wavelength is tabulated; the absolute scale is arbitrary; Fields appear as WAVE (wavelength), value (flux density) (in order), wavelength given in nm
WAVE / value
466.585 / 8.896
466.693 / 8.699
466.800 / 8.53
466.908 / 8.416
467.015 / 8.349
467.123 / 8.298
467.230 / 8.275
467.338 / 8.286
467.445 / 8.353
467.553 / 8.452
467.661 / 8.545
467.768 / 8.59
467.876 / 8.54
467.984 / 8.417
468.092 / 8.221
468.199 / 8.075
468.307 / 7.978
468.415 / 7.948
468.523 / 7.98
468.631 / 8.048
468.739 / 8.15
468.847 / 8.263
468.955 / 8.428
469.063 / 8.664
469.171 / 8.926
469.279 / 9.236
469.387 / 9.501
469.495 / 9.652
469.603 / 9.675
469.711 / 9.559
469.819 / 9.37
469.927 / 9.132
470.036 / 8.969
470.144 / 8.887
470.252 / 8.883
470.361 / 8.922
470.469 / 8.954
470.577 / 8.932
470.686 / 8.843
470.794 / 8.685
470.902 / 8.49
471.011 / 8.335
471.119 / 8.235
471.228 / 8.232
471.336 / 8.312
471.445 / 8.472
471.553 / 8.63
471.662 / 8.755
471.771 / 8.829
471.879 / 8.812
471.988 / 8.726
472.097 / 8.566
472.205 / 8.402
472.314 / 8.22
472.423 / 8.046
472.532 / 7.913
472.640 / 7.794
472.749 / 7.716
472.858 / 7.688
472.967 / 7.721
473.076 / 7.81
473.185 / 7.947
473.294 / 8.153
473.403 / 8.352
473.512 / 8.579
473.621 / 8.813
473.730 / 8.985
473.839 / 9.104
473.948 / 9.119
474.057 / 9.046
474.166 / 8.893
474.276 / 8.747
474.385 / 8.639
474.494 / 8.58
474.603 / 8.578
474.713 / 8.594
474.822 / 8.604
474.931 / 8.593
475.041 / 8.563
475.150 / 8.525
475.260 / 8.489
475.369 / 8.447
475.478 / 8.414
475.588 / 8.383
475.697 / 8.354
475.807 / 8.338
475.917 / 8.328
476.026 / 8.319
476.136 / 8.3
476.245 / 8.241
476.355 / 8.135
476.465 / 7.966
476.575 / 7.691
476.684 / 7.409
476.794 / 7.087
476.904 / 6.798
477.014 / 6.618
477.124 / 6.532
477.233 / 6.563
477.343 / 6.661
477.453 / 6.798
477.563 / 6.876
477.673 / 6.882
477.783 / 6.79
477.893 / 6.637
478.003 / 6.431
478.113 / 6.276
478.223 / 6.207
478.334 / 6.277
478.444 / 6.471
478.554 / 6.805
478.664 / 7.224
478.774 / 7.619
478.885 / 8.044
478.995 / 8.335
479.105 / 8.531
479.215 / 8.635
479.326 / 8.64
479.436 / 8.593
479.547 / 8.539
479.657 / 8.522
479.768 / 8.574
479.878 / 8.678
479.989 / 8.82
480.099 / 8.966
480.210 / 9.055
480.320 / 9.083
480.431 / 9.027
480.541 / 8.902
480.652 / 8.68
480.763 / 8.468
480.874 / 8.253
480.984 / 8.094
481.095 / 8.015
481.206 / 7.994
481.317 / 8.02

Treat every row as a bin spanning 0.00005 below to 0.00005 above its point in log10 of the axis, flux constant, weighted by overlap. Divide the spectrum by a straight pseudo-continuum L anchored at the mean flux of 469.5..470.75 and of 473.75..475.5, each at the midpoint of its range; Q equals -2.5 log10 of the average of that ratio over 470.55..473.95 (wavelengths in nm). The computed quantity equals 0.07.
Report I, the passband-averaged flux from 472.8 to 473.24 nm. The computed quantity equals 7.78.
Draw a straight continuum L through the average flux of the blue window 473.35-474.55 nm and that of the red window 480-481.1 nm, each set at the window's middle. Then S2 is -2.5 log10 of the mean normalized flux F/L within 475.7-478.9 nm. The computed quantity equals 0.21 mag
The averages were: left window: 8.81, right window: 8.69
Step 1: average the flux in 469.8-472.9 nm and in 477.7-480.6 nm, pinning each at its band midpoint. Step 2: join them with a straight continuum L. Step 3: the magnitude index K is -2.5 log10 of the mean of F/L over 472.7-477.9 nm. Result 0.027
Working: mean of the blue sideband 8.54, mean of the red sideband 7.9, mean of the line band 8.02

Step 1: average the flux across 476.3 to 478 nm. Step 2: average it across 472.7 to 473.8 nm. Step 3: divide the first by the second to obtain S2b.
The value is 0.86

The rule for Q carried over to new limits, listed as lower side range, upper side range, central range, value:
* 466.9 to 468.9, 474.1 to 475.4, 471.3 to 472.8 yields 0.013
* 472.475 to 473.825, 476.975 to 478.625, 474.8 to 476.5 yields -0.147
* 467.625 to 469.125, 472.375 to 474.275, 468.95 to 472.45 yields -0.063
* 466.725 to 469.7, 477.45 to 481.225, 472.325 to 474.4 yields -0.017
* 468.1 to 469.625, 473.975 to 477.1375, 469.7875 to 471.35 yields -0.033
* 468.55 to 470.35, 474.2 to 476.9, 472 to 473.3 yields 0.076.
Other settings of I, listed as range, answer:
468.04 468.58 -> 8.04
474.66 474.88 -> 8.62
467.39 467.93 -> 8.5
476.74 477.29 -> 6.72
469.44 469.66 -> 9.68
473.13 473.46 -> 8.15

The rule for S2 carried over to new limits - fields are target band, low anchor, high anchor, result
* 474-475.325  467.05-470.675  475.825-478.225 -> -0.137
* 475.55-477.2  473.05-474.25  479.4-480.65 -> 0.127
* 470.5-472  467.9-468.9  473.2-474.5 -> -0.019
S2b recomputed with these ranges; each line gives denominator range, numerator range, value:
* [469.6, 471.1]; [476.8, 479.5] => 0.80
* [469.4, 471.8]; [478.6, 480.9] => 0.96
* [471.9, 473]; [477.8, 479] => 0.85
